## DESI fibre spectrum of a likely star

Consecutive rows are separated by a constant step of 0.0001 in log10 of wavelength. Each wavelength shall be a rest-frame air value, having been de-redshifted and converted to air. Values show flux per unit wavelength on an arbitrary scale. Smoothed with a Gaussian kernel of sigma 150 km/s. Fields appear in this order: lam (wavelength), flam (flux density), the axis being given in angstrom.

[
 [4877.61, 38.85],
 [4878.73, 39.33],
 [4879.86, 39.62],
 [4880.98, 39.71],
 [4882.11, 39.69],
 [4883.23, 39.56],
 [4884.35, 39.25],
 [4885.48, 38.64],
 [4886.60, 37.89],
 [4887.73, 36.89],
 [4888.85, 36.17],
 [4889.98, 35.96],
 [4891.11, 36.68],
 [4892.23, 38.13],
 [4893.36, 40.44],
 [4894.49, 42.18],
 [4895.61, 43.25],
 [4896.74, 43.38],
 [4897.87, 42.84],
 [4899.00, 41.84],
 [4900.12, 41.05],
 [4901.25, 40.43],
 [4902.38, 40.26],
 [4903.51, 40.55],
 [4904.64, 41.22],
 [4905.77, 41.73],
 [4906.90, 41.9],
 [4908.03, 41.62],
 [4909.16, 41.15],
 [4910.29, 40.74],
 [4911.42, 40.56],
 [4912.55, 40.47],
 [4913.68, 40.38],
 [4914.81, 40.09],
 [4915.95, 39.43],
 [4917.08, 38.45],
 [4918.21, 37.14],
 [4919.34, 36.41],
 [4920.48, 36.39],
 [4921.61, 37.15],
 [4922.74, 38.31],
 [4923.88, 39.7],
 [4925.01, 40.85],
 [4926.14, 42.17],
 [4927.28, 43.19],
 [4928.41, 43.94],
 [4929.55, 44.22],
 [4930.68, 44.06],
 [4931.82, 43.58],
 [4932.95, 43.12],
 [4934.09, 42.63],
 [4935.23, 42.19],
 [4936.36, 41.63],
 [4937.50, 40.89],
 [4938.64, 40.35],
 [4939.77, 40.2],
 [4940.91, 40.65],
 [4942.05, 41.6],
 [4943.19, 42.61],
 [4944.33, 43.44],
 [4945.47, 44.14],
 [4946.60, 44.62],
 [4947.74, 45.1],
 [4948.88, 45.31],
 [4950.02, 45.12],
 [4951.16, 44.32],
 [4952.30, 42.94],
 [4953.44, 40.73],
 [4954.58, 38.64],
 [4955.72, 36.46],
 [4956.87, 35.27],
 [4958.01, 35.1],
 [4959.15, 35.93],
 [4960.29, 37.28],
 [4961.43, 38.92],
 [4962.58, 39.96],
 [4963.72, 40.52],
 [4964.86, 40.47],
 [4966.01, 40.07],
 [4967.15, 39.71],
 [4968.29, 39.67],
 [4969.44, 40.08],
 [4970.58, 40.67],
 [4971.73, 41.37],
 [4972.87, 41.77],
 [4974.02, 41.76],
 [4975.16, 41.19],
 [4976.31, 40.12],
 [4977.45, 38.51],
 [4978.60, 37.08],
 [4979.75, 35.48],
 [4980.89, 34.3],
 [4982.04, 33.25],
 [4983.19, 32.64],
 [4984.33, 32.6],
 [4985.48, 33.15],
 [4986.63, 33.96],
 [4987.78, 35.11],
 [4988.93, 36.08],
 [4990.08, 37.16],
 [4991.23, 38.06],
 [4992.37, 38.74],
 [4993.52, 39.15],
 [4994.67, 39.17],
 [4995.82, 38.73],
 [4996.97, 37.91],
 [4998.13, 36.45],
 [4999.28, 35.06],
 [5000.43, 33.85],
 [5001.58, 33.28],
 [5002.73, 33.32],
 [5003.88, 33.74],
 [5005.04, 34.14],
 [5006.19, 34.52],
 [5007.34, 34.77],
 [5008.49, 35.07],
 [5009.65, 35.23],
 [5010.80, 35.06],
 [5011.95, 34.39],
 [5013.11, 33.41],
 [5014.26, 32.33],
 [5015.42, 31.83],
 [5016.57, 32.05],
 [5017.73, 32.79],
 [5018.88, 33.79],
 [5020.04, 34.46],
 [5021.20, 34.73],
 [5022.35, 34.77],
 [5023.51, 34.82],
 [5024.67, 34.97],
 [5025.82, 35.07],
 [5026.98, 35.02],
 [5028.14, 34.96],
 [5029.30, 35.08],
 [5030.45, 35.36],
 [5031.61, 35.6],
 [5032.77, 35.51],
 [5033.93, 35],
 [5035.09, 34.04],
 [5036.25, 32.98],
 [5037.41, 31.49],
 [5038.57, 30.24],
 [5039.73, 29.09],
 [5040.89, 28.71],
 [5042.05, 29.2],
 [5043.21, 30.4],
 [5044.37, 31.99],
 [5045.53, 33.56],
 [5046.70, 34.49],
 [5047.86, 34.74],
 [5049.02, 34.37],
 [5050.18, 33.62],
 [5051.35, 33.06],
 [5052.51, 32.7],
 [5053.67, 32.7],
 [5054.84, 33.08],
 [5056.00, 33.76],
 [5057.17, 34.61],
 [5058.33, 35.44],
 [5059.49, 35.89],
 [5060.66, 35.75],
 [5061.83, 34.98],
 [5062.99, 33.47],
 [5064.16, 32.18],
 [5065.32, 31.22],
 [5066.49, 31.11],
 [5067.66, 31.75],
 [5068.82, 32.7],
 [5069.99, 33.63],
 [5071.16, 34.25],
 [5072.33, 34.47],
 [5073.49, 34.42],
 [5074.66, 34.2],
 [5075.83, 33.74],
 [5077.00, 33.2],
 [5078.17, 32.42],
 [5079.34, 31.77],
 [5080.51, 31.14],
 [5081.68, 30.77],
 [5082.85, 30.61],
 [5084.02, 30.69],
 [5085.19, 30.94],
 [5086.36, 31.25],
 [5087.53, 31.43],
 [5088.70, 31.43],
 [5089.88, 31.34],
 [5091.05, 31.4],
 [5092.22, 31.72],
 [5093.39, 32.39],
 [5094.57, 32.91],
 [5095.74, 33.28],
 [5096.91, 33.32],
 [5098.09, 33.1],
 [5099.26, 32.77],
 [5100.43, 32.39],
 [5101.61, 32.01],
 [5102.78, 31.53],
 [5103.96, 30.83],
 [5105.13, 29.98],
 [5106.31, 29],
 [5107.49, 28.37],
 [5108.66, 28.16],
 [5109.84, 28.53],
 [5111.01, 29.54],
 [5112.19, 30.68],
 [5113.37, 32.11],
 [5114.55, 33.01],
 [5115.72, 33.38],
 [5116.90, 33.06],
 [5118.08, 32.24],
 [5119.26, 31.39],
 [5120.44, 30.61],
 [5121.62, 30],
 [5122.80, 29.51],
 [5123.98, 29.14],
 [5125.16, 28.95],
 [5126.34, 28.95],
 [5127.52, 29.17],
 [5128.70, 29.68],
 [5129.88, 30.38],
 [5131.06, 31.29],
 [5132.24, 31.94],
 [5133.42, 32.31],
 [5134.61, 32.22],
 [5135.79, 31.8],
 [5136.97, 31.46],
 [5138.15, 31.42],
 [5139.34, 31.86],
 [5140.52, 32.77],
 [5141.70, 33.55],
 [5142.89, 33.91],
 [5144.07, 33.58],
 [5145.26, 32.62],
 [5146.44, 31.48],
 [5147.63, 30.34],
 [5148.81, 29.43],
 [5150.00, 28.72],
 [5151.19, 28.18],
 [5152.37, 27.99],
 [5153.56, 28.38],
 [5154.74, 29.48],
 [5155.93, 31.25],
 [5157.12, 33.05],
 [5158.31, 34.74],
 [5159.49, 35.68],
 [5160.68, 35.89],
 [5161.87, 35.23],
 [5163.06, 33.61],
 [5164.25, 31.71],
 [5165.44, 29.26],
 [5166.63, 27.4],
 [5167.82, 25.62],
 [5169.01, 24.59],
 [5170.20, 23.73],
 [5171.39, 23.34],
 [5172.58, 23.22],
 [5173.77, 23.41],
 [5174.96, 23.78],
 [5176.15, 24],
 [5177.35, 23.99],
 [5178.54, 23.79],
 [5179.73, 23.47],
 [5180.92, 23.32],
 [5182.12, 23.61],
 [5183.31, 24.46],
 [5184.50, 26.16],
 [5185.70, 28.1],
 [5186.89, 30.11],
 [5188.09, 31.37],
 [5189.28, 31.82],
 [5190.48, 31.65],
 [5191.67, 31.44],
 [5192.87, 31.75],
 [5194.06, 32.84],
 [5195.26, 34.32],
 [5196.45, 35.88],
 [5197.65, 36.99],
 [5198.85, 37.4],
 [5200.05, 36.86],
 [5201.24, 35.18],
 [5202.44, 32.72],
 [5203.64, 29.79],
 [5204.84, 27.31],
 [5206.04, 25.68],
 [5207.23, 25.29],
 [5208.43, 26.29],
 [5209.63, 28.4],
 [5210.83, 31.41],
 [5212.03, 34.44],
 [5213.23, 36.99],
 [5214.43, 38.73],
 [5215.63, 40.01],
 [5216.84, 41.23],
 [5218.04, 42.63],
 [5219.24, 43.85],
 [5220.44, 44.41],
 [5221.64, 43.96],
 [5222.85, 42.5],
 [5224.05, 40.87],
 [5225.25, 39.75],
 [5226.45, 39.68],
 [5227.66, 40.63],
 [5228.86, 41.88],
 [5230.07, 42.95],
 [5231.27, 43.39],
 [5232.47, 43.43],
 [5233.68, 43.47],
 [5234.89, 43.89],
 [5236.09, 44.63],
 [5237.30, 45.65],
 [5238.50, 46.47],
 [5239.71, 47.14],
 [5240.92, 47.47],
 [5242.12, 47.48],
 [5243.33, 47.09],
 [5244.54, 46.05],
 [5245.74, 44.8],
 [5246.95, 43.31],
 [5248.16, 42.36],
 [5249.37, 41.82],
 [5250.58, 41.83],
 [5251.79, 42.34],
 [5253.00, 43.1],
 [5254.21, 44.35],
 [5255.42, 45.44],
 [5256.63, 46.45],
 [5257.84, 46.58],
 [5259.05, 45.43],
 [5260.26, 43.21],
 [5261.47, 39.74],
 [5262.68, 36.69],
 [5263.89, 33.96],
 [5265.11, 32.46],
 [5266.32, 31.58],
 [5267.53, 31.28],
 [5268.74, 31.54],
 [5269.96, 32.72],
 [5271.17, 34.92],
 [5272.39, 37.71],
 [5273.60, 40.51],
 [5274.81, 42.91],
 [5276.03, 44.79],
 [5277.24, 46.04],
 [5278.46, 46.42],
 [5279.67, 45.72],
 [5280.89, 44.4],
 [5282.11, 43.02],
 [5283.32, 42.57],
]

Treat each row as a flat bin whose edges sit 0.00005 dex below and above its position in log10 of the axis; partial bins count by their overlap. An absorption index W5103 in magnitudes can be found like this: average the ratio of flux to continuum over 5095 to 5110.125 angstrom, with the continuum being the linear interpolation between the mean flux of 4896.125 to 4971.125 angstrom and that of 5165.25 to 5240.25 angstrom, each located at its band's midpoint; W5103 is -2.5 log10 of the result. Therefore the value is 0.17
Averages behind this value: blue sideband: 40.8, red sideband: 33.7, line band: 31.1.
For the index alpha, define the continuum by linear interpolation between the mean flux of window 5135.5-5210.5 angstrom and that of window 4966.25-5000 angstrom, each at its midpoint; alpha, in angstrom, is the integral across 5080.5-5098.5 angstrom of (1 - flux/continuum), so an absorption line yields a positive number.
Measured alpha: 0.8 angstrom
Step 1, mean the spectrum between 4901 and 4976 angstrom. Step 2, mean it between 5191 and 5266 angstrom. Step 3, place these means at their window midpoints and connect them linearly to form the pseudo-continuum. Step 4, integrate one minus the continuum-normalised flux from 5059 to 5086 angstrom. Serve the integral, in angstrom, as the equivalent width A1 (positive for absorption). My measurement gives 5.0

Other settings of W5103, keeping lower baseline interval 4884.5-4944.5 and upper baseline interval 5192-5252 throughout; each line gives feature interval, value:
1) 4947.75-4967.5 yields 0.01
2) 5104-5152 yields 0.27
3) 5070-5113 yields 0.25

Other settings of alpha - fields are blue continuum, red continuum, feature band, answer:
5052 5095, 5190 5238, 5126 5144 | 1.6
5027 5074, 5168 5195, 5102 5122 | -0.4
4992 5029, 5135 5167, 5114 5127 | 0.6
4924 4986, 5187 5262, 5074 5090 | 3.2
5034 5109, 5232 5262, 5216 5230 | 0.3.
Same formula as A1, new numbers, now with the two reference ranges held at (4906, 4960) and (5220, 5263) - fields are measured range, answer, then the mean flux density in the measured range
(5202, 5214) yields 3.7 angstrom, 29.9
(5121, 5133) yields 3.6 angstrom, 30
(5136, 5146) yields 2.4 angstrom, 32.6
